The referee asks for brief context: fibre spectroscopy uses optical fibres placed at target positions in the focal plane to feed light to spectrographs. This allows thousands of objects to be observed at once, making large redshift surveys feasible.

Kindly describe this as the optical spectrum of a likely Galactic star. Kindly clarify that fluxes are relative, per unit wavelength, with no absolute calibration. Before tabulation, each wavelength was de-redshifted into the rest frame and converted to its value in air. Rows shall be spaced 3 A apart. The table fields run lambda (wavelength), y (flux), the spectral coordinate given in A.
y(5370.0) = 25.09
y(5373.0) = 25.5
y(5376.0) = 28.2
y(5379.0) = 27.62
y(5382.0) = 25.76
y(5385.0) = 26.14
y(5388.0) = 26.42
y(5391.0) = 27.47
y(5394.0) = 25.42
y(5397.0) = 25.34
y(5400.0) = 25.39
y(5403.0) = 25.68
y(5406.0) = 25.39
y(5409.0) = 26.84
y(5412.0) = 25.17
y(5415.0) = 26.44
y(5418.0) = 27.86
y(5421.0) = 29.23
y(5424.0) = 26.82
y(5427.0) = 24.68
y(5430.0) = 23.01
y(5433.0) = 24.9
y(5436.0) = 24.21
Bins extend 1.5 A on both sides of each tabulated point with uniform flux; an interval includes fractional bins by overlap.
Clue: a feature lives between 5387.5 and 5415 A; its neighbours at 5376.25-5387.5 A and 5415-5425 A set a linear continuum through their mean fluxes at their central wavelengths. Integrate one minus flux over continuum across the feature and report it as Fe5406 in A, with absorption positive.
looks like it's 1.35 A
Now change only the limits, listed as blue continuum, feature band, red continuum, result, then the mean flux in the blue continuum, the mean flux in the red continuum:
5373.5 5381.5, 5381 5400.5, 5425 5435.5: 0.4 A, 27.3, 24.3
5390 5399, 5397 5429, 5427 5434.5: -1.6 A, 26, 24.1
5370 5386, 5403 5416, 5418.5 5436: 0.0 A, 26.5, 25.7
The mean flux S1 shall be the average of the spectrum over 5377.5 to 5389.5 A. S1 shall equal 26.5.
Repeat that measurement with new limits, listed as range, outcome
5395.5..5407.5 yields 25.4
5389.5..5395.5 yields 26.4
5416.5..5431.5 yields 26.3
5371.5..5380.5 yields 27.1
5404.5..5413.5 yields 25.8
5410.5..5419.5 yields 26.5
